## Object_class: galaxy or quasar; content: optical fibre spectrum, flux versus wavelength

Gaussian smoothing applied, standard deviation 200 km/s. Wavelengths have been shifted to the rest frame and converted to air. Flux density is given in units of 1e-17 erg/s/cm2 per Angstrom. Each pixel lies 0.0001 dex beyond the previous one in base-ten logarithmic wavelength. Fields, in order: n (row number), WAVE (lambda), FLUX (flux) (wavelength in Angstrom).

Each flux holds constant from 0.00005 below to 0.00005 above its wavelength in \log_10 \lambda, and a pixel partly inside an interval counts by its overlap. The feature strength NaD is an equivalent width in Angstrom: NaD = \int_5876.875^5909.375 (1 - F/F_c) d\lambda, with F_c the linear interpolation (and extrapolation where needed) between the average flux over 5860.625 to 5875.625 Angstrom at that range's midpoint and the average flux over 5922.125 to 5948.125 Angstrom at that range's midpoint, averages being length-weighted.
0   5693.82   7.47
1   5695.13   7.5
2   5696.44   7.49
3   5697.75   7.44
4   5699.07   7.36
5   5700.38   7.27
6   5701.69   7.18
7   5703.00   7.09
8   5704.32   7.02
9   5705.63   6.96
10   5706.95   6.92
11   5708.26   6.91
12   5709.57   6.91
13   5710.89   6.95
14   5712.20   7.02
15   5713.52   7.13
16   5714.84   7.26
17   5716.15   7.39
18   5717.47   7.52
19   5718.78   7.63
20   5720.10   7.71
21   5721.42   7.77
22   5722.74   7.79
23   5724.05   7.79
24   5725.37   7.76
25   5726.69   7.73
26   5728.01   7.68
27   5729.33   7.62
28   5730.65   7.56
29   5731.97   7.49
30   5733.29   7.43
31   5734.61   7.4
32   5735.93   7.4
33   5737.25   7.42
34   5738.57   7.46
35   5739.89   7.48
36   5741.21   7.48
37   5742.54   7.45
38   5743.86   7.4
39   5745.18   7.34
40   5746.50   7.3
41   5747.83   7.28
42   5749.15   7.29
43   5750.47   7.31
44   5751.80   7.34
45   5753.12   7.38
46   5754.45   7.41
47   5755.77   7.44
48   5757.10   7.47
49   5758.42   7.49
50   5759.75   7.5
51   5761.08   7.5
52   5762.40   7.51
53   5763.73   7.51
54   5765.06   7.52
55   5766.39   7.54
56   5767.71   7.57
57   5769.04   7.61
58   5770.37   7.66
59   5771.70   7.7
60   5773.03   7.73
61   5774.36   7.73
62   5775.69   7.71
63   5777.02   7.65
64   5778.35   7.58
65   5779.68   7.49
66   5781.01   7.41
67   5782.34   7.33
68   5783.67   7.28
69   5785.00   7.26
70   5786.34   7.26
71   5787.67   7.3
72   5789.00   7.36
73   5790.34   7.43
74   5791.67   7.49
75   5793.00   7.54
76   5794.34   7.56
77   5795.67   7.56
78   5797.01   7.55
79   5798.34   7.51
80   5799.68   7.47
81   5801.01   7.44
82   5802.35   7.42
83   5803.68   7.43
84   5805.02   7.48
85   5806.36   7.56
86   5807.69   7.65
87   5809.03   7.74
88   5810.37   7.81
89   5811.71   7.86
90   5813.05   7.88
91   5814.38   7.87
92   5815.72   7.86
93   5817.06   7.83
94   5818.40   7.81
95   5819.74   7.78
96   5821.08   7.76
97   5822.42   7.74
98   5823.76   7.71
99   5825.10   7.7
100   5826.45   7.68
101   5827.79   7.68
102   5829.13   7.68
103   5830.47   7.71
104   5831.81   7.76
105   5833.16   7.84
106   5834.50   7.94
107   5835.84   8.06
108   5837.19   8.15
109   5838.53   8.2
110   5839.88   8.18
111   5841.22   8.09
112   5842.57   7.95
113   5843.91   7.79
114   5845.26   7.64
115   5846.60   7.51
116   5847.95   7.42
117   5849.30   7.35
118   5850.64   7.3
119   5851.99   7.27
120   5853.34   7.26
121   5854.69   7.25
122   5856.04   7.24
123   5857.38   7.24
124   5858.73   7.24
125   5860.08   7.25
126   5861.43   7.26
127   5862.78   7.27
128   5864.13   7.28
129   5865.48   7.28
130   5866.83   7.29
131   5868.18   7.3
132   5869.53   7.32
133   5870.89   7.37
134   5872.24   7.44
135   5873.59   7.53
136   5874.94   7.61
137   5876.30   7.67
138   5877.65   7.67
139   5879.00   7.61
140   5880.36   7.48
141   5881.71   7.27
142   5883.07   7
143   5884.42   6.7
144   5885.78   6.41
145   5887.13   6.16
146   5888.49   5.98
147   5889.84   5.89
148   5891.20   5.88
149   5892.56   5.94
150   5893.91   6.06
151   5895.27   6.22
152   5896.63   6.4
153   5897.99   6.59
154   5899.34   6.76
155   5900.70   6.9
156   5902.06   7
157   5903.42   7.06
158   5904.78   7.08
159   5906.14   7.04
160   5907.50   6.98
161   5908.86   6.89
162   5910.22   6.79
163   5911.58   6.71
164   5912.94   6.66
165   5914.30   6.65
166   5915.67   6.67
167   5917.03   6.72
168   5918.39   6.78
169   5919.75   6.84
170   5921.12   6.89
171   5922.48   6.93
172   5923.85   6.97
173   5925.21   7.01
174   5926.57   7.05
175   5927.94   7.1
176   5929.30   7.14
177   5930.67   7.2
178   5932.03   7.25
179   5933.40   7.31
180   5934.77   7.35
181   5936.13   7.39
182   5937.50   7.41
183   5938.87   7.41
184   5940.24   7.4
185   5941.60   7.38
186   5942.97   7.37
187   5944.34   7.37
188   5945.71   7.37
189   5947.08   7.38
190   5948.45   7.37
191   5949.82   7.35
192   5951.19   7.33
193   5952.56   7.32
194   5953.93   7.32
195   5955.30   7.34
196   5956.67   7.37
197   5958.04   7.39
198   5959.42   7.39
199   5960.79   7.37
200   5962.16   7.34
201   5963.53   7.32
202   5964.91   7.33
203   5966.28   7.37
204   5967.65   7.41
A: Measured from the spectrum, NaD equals 2.7 Angstrom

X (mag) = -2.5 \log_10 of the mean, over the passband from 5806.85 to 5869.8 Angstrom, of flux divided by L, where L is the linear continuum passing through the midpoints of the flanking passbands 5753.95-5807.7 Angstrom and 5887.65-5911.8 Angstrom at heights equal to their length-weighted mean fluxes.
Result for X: -0.09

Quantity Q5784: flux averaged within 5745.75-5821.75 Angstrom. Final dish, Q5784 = 7.54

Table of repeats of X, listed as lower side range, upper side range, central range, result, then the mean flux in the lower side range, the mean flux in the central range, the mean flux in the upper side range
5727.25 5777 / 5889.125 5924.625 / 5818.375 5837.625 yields -0.10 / 7.49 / 7.79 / 6.67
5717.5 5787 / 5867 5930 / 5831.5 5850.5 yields -0.10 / 7.51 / 7.83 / 6.87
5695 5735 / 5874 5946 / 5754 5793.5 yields -0.04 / 7.37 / 7.5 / 6.93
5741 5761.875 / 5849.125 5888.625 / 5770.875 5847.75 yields -0.05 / 7.4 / 7.67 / 7.22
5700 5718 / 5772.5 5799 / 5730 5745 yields -0.03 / 7.1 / 7.45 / 7.49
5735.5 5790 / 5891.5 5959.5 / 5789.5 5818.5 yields -0.04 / 7.46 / 7.62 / 7.02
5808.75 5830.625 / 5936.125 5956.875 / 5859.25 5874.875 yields 0.04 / 7.77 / 7.34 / 7.37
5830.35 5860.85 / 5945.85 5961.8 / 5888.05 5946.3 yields 0.09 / 7.63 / 6.88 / 7.36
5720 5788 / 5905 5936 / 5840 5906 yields 0.00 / 7.5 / 7.1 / 6.96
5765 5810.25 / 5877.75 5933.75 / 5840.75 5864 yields -0.05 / 7.52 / 7.42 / 6.79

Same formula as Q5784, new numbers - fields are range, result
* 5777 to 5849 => 7.66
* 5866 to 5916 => 6.87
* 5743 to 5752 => 7.33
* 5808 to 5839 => 7.82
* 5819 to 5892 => 7.4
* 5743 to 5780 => 7.5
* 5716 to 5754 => 7.5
